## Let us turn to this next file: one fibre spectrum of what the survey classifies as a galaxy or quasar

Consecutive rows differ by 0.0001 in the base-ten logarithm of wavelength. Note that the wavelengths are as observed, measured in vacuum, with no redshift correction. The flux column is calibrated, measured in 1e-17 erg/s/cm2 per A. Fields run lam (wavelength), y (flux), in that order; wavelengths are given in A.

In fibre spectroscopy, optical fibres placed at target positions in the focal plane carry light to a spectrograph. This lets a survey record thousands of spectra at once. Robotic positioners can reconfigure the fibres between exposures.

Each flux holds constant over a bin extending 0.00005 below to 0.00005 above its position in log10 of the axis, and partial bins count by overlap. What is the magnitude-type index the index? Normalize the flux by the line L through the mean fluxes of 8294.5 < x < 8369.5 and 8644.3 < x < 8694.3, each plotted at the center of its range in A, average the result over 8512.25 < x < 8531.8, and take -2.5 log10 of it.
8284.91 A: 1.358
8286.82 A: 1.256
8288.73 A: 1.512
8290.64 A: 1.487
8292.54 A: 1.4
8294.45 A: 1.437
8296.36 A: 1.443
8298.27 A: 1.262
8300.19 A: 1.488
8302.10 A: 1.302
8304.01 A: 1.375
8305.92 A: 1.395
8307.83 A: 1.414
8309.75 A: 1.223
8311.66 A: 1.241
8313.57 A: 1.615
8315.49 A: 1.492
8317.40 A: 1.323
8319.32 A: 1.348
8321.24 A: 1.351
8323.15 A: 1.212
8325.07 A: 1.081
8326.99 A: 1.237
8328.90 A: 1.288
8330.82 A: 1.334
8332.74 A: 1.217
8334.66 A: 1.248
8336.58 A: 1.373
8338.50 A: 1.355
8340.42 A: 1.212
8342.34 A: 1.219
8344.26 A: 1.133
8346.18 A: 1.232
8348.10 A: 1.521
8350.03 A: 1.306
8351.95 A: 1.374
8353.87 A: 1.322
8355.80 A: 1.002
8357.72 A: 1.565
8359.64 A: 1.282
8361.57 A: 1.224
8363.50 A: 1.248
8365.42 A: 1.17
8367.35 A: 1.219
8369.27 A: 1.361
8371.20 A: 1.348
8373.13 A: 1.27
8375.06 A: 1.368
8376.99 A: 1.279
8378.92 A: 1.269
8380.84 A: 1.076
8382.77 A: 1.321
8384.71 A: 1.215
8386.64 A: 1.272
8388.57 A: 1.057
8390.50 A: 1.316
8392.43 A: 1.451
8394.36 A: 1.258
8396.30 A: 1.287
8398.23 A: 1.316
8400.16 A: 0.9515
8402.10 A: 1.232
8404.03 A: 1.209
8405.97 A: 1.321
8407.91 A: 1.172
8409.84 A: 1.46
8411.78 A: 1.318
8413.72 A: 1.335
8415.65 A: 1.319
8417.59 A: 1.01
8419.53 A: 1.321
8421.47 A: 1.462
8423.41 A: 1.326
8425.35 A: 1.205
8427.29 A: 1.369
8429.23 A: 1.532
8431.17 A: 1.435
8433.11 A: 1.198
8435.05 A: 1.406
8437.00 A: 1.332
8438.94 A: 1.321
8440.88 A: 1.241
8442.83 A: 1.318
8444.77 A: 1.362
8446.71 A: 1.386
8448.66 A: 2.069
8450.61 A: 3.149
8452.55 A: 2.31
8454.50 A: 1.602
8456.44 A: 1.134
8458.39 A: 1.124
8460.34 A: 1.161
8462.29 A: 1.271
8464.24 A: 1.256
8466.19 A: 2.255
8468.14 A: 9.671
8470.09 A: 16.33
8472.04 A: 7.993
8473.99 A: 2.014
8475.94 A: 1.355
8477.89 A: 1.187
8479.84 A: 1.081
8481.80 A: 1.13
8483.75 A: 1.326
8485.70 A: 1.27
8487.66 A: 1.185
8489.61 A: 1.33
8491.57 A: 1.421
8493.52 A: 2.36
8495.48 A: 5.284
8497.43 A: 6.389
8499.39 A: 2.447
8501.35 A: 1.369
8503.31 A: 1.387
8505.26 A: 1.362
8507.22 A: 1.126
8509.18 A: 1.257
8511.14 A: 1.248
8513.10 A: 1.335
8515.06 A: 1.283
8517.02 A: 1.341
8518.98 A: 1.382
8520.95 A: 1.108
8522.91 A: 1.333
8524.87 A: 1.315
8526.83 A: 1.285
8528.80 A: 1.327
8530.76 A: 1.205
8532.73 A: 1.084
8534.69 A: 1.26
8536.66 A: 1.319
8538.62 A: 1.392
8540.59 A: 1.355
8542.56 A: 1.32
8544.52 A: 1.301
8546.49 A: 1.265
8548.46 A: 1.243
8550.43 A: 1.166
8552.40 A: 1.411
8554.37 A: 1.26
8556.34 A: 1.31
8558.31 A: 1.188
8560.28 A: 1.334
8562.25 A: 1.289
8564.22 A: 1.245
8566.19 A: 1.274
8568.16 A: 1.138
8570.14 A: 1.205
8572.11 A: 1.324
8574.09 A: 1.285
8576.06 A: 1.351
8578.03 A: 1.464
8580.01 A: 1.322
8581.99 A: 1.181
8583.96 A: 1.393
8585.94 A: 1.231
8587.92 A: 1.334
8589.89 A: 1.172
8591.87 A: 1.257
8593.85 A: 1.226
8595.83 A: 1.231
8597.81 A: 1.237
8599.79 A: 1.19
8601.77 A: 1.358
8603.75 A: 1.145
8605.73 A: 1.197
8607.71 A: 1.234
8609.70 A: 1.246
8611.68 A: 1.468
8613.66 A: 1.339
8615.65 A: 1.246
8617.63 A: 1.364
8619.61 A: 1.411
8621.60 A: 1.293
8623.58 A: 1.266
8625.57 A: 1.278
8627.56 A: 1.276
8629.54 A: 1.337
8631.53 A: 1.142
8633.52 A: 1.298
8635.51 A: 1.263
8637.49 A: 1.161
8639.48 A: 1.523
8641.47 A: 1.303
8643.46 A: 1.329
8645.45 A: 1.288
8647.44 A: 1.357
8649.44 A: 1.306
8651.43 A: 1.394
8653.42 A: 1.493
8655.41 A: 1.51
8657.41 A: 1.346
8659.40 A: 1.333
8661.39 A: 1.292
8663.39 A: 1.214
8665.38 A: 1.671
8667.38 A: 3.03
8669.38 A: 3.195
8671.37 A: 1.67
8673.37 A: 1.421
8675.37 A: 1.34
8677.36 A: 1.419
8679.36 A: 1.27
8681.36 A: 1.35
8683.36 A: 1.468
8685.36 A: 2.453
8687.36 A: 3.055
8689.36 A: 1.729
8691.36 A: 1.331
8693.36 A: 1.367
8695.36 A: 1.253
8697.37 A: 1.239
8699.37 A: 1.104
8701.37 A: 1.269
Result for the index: 0.16 mag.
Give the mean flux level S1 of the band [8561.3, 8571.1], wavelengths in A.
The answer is 1.23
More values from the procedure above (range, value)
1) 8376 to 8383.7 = 1.24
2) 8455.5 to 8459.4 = 1.13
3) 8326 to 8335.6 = 1.26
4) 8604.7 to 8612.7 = 1.29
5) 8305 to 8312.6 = 1.32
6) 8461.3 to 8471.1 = 6.16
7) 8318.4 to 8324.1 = 1.3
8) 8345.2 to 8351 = 1.35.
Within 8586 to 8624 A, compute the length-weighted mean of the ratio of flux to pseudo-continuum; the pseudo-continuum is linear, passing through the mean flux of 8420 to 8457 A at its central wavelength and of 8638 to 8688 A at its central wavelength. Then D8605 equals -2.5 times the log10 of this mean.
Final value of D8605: 0.25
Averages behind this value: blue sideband 1.54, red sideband 1.63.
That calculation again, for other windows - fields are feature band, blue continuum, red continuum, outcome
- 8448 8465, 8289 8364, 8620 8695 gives -0.19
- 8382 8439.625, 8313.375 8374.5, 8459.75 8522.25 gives 0.41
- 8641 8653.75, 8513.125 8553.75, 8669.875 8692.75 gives 0.20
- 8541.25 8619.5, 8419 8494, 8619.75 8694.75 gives 0.37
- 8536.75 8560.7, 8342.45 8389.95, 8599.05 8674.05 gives 0.06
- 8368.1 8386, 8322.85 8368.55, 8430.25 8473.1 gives 0.33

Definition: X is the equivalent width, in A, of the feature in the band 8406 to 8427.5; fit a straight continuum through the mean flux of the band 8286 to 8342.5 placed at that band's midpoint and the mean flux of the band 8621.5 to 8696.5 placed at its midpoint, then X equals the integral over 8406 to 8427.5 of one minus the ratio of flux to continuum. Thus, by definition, 1.51 A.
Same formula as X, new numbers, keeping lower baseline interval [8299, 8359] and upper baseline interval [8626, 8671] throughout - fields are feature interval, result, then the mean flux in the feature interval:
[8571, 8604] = 4.2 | 1.28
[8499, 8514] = 0.2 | 1.4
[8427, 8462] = -3.5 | 1.52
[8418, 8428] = 0.4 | 1.32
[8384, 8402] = 1.6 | 1.24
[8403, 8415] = 0.5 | 1.3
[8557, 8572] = 2.1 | 1.25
